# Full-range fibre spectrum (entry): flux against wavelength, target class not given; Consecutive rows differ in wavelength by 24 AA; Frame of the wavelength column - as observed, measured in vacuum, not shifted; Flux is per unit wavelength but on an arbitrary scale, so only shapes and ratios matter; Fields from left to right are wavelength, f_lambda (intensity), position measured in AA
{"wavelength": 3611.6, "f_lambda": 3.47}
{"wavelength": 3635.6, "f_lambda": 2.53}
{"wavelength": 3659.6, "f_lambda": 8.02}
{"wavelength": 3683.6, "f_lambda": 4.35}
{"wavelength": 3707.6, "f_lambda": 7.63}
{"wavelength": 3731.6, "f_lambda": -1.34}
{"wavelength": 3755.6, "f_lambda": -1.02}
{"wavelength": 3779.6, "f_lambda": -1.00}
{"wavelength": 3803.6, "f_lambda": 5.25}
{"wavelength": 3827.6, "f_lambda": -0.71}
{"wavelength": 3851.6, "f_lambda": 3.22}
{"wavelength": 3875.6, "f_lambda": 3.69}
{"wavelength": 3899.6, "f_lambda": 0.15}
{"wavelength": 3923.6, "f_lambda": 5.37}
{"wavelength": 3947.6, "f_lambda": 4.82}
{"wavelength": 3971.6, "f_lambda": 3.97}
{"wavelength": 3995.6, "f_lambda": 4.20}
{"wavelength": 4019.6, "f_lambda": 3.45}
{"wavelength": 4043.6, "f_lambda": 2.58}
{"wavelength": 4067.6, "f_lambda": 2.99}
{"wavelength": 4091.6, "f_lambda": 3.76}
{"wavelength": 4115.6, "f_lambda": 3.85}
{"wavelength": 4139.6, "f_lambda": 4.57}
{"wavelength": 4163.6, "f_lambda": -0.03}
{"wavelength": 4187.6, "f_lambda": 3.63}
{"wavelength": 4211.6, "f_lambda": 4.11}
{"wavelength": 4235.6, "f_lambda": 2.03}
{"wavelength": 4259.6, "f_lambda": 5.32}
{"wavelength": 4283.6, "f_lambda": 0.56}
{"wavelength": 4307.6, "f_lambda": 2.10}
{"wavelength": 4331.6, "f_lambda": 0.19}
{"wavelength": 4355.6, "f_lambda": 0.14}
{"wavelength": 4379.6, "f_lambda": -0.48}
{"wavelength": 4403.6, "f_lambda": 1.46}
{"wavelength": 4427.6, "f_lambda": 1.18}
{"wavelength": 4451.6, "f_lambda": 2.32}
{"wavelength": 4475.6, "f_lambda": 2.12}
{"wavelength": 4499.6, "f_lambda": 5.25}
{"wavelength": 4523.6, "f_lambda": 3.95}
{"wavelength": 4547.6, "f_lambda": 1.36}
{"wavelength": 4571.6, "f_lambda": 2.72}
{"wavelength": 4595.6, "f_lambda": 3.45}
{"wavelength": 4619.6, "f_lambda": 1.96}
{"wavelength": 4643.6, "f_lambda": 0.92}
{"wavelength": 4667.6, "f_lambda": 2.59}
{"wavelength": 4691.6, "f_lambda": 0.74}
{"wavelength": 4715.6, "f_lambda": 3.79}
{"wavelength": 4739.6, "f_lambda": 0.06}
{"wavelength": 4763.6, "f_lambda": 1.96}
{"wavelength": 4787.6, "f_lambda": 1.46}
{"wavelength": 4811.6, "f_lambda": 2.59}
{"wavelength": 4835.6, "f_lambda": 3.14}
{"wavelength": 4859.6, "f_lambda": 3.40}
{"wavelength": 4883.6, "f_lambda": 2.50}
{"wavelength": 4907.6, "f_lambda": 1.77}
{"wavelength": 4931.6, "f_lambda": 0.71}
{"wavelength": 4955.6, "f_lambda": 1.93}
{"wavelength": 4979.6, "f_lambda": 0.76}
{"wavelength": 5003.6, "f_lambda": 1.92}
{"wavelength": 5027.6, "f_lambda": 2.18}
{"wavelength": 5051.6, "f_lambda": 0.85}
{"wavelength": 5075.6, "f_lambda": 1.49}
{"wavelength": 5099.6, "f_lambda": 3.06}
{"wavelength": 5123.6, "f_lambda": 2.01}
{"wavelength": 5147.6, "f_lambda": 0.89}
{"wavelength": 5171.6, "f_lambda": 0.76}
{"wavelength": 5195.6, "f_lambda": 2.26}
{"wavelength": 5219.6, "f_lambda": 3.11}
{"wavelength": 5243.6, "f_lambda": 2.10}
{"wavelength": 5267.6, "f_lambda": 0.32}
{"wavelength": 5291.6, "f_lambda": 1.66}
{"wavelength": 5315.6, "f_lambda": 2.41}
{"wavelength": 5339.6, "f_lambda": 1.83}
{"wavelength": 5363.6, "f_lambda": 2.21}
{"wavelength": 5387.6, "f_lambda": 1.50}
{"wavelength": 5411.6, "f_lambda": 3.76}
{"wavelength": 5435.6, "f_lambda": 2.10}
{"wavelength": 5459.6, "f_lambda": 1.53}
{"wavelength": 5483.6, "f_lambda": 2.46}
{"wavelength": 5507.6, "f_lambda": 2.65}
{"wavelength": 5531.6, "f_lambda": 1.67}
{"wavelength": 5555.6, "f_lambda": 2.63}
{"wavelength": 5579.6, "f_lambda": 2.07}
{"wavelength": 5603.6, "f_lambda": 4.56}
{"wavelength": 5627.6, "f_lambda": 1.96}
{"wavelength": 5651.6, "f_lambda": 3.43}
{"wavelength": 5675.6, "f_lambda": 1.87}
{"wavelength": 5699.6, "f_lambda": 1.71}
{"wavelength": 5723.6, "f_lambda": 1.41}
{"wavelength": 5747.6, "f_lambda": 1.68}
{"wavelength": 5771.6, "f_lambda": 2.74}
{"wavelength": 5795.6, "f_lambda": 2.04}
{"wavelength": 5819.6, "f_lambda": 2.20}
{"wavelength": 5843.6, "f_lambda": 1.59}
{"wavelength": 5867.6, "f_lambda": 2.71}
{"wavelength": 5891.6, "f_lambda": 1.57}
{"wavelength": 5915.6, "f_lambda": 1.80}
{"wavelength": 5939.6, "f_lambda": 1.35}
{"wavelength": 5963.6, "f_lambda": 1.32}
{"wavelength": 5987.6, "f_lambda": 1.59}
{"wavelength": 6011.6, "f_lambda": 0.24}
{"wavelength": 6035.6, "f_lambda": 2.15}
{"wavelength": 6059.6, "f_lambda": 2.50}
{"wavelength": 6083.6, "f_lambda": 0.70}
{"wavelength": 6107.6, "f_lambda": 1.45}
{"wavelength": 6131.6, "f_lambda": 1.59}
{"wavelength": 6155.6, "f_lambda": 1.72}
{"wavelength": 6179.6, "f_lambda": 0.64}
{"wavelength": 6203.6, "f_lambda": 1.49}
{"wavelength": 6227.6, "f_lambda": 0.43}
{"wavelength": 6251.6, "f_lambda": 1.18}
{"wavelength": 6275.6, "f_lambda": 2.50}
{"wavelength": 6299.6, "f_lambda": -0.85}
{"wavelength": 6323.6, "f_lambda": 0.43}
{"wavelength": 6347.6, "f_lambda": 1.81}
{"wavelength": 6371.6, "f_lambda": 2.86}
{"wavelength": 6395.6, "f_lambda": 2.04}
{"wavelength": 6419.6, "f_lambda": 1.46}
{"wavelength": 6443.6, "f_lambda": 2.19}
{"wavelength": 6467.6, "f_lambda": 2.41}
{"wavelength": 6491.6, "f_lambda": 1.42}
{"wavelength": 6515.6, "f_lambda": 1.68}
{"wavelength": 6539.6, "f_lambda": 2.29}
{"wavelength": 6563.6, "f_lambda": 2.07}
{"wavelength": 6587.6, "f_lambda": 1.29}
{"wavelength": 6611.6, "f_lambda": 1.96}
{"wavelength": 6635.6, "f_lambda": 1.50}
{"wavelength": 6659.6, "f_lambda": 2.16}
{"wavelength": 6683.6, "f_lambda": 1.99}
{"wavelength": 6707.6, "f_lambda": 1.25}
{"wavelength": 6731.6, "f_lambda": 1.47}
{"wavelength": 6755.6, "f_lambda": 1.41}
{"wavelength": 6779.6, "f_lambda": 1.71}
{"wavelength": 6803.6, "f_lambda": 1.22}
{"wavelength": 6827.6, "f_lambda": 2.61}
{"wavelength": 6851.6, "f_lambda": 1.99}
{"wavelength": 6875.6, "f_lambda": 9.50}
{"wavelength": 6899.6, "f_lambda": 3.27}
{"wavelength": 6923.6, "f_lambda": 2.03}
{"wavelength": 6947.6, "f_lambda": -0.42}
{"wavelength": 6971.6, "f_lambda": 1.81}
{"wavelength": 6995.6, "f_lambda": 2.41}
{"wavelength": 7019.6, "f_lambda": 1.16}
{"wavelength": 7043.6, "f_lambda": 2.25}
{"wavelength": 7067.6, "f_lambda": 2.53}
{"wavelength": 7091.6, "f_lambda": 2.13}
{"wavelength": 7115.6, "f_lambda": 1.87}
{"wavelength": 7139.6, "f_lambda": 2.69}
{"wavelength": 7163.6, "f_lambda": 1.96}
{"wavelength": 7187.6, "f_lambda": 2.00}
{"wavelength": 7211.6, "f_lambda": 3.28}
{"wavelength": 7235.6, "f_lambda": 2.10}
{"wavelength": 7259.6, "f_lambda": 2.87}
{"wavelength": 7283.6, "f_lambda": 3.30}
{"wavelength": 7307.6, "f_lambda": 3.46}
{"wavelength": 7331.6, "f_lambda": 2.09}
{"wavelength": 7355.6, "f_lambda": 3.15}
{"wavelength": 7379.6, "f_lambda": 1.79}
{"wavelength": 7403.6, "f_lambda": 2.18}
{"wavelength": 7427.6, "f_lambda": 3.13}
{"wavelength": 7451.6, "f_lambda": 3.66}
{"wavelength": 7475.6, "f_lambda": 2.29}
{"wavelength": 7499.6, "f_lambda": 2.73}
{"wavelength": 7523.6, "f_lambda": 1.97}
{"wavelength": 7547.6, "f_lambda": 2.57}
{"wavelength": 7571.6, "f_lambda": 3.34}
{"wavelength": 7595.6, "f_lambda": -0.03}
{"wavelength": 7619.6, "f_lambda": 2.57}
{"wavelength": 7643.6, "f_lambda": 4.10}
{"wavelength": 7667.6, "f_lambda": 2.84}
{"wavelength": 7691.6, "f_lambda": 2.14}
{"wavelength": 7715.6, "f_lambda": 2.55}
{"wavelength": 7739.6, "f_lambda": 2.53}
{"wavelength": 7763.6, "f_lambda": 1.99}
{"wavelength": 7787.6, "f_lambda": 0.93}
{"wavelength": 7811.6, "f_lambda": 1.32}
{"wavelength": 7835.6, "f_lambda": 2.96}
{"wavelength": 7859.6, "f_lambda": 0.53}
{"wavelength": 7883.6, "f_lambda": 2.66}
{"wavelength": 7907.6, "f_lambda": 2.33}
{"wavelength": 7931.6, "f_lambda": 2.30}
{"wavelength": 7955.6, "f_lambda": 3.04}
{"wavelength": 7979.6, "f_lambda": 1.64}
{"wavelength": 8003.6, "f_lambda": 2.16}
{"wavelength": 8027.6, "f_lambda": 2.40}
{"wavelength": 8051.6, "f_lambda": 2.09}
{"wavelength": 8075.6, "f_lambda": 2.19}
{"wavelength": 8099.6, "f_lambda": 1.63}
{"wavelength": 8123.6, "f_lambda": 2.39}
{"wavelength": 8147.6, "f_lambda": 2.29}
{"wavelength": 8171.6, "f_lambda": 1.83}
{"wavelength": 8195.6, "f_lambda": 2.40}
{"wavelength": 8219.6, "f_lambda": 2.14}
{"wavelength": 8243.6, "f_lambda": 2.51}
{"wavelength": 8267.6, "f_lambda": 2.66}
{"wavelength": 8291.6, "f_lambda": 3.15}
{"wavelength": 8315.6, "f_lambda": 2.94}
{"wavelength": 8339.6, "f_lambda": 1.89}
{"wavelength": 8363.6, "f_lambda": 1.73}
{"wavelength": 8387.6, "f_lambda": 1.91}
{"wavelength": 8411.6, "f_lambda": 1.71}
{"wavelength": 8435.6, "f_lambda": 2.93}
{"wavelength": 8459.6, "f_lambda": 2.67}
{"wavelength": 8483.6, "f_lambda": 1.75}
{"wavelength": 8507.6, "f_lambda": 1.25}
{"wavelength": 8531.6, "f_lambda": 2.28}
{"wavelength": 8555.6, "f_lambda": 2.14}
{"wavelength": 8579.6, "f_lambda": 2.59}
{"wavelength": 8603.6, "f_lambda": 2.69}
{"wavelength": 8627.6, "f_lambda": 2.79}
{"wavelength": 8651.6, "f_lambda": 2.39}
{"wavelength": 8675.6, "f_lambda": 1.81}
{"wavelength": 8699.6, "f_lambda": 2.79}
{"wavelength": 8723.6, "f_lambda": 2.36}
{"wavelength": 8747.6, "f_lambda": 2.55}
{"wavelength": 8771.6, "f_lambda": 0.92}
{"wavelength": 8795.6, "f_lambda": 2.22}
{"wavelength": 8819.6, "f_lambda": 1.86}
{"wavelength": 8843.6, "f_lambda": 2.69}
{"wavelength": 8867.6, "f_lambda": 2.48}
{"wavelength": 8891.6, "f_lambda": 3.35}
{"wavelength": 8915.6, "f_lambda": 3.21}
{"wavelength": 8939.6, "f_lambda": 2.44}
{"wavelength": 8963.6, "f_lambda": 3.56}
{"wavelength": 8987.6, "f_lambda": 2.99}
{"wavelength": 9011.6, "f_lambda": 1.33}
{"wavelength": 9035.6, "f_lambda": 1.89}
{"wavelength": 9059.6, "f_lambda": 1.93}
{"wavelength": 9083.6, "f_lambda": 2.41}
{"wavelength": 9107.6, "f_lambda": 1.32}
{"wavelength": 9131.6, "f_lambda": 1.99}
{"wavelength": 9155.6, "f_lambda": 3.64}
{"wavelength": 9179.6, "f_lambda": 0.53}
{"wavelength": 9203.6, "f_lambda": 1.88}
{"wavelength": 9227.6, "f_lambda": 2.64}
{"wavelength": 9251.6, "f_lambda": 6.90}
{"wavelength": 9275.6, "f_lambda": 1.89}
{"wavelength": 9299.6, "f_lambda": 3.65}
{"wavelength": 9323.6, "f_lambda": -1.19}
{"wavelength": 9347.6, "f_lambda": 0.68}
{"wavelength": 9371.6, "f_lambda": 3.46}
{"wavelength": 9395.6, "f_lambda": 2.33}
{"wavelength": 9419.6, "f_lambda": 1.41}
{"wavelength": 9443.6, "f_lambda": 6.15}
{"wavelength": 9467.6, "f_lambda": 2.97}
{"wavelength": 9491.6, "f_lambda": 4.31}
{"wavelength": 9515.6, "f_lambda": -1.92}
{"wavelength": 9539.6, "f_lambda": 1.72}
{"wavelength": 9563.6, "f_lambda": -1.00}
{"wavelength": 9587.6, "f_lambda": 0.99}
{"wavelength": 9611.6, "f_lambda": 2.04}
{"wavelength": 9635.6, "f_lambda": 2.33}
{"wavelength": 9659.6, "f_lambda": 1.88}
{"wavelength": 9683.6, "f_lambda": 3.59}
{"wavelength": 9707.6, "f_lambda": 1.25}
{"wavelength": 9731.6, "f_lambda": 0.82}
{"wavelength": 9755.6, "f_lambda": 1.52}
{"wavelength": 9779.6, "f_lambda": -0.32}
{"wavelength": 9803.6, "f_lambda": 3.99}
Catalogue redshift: 0.845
